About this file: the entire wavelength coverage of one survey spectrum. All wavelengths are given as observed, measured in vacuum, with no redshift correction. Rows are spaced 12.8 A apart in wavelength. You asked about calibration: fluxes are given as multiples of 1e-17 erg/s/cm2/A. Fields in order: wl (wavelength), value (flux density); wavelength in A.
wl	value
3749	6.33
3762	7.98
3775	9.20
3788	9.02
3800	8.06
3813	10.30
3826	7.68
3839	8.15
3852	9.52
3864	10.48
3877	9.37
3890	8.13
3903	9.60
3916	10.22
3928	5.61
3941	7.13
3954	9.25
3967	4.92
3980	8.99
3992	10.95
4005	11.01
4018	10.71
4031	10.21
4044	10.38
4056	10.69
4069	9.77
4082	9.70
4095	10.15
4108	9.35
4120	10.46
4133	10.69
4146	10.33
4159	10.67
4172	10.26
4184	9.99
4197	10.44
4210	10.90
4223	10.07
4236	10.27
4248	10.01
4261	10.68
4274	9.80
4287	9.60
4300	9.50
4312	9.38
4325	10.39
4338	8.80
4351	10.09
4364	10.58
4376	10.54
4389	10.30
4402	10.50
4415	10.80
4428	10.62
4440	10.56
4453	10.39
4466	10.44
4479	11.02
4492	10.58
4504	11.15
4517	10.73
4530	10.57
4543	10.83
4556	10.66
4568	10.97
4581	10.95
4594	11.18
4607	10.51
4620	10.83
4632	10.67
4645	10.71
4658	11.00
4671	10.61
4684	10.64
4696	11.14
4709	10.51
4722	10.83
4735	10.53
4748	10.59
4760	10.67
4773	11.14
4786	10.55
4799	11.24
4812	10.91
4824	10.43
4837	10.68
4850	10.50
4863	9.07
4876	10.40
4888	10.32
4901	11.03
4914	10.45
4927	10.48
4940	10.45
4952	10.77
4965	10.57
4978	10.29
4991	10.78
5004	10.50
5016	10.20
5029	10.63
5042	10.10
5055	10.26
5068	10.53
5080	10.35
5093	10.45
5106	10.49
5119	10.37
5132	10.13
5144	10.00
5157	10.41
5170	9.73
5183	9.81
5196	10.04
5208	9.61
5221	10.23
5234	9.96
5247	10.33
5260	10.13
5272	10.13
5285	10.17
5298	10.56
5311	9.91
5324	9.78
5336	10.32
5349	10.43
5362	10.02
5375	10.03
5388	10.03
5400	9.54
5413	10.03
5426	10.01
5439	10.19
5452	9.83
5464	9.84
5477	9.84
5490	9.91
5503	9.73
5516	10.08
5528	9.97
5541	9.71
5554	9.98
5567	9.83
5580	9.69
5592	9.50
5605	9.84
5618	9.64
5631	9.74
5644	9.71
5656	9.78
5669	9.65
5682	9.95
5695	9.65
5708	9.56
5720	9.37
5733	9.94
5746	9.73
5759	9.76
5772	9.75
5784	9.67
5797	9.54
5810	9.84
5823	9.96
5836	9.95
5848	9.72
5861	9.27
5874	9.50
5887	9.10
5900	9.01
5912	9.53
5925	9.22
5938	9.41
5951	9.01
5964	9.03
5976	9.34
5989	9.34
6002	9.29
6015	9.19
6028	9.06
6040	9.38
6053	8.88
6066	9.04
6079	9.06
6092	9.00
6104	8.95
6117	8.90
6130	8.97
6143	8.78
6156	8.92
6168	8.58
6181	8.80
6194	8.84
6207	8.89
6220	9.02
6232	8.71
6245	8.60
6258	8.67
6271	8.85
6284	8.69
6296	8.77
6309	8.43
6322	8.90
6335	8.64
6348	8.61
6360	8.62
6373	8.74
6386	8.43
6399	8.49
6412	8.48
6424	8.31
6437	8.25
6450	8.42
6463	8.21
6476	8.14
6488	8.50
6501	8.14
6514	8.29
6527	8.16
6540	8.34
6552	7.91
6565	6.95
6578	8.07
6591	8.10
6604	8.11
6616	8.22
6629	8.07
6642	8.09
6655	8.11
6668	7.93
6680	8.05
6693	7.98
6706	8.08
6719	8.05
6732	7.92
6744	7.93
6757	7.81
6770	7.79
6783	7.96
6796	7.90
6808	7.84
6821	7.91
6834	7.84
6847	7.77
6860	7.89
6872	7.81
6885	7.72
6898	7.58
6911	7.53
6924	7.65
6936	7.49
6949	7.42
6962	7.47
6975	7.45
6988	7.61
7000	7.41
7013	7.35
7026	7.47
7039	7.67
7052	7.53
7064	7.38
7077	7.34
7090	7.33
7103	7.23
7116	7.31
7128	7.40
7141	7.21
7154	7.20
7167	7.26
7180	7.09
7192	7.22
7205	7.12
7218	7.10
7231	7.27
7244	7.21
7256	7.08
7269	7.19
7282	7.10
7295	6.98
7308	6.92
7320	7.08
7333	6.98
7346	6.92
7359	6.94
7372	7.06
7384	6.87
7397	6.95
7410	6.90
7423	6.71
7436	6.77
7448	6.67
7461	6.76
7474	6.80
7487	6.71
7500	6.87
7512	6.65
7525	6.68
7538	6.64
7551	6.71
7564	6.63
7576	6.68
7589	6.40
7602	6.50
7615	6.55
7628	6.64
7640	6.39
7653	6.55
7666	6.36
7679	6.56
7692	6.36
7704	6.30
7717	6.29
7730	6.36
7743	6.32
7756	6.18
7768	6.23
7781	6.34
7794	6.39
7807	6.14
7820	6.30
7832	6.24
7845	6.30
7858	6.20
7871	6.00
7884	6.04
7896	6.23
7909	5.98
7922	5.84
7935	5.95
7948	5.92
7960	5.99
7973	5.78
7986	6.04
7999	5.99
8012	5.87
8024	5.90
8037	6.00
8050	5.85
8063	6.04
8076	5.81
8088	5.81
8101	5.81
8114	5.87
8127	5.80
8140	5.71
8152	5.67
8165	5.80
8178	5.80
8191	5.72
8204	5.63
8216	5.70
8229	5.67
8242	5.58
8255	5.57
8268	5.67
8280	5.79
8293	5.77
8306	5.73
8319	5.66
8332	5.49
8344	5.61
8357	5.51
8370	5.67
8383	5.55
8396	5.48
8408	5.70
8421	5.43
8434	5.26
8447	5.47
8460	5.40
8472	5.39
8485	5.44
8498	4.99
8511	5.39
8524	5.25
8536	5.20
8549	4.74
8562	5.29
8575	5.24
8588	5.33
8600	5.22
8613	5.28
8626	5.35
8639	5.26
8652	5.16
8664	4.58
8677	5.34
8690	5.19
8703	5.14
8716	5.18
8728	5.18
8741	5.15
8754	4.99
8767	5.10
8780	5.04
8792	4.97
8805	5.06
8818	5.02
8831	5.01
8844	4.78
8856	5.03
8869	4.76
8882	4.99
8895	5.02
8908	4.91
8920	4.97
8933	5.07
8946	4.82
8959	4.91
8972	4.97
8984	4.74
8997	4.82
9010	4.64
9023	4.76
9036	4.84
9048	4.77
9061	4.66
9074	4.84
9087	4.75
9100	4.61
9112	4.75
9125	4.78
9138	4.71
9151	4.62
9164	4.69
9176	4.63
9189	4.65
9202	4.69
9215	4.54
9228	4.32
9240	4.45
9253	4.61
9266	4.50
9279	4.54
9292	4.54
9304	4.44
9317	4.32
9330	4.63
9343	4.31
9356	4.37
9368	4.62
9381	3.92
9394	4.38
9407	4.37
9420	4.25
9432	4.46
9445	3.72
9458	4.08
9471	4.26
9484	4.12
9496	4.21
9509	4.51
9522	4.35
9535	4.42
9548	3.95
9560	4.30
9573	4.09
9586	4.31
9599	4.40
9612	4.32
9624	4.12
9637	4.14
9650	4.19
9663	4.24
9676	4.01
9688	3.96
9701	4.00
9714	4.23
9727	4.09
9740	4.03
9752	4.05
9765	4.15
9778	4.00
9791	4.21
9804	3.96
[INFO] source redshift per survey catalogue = 0.00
